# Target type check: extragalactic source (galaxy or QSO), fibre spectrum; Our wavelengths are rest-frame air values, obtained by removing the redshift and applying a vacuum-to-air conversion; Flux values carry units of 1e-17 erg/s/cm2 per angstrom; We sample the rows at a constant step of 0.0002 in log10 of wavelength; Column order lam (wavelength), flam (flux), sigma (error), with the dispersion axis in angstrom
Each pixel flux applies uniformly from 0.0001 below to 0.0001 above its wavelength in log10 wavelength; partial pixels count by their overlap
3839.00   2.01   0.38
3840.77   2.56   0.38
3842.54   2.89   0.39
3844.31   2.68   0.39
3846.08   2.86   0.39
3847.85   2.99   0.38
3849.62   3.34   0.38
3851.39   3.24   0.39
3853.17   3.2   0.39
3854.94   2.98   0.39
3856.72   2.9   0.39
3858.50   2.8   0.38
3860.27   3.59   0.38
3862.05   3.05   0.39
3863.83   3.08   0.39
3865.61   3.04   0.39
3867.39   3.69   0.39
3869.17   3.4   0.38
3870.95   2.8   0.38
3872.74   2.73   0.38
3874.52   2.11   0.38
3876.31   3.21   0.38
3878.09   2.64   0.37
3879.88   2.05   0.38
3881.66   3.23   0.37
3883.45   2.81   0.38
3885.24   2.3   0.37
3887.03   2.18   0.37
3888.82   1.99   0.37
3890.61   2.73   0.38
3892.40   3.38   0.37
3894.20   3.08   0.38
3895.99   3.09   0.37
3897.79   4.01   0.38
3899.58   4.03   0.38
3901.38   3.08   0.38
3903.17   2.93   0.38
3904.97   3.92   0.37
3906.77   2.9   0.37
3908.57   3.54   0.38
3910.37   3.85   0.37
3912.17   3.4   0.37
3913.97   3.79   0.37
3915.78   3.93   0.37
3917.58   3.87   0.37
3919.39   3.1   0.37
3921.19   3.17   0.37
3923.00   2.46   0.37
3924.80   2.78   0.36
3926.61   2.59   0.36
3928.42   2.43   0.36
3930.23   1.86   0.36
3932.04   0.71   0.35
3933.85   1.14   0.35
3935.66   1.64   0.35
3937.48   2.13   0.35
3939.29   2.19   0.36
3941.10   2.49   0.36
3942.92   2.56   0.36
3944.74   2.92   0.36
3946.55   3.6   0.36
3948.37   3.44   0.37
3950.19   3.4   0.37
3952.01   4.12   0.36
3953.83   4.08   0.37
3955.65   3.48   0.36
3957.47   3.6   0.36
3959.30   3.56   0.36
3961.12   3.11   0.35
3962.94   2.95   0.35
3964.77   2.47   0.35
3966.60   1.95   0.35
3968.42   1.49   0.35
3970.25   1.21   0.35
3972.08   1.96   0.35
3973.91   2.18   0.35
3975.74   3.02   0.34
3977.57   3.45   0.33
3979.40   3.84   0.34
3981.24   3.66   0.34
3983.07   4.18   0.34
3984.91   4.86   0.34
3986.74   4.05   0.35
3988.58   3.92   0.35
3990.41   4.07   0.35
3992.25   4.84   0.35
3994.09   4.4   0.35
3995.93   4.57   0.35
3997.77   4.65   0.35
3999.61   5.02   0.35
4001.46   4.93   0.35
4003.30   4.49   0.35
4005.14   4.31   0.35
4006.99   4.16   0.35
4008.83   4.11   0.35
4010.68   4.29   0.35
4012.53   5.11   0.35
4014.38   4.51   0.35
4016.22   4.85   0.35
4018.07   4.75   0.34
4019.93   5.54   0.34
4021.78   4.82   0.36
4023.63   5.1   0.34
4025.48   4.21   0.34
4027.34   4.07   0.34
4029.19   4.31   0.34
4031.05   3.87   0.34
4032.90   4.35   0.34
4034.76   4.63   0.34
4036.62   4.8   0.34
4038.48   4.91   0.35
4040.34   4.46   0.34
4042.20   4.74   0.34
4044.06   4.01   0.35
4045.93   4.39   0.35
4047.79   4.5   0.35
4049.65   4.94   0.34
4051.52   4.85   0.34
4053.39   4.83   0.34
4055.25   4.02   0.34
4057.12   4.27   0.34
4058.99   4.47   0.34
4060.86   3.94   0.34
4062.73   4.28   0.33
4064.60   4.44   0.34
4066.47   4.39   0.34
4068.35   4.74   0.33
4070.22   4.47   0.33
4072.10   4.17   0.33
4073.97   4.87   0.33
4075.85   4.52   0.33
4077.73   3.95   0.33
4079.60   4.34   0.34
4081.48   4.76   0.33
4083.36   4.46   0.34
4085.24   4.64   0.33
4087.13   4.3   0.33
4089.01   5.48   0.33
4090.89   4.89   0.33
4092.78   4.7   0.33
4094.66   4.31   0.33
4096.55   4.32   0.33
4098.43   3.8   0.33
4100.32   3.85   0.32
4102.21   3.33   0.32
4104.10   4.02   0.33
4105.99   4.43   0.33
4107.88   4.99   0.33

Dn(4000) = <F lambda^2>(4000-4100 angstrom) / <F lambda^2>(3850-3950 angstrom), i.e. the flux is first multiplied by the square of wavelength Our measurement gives 1.7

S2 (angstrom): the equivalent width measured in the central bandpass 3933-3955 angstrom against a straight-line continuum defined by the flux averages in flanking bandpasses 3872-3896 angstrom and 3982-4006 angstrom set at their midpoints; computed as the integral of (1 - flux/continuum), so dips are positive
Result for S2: 5.2 angstrom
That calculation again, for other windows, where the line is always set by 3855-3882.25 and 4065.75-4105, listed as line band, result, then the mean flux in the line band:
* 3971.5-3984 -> 1.6 angstrom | 3.22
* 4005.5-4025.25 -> -3.8 angstrom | 4.69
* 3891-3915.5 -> -2.1 angstrom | 3.46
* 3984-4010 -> -4.4 angstrom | 4.45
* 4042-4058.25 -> -1.3 angstrom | 4.49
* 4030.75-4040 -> -1.1 angstrom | 4.55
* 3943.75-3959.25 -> -0.3 angstrom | 3.57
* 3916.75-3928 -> 1.2 angstrom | 2.96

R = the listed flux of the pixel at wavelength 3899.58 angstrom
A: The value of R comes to 4.03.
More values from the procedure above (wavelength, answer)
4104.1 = 4.02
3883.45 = 2.81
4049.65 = 4.94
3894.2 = 3.08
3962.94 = 2.95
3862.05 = 3.05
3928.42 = 2.43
